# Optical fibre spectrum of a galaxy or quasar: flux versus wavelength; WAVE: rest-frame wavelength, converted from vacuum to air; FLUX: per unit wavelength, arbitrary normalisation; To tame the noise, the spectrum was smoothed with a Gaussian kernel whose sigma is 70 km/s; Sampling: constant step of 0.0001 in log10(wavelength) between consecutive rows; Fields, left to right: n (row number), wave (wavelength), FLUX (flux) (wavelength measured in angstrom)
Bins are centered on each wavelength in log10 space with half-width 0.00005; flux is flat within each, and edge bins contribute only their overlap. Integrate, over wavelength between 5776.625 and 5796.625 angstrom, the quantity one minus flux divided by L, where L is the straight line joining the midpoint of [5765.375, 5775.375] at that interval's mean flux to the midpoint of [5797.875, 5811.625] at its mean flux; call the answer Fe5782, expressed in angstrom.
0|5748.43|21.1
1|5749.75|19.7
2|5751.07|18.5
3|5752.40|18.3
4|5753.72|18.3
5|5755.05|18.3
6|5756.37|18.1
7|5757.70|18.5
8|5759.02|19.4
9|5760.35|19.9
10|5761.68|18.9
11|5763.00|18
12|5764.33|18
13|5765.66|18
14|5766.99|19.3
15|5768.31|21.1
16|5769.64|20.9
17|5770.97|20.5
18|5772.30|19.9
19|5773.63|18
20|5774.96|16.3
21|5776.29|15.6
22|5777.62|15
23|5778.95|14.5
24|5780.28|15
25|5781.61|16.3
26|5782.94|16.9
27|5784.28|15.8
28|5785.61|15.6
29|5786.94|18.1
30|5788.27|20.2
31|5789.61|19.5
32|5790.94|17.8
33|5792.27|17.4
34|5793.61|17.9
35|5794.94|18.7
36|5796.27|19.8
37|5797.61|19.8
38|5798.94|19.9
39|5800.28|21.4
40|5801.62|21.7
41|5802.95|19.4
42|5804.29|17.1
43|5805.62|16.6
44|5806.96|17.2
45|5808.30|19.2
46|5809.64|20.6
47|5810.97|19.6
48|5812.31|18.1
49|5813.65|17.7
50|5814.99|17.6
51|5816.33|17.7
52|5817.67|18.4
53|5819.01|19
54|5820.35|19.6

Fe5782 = 2.24 angstrom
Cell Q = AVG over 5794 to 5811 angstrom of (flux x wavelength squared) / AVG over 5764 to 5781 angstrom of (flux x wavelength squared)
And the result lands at 1.09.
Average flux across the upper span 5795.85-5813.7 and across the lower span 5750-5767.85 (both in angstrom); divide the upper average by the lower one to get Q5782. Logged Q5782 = 1.0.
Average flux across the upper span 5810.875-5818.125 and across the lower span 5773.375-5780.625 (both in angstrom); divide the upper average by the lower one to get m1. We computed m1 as 1.15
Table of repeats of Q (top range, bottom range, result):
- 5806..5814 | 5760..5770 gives 0.99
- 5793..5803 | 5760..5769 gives 1.06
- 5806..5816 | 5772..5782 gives 1.15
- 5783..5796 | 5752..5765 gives 0.97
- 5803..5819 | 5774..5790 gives 1.11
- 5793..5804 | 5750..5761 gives 1.07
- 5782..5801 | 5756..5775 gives 0.98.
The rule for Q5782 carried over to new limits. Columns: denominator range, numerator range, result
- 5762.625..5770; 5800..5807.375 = 0.98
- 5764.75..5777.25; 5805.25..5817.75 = 0.98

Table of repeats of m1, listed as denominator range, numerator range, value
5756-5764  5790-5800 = 1.01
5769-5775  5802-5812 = 0.96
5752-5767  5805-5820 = 0.99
